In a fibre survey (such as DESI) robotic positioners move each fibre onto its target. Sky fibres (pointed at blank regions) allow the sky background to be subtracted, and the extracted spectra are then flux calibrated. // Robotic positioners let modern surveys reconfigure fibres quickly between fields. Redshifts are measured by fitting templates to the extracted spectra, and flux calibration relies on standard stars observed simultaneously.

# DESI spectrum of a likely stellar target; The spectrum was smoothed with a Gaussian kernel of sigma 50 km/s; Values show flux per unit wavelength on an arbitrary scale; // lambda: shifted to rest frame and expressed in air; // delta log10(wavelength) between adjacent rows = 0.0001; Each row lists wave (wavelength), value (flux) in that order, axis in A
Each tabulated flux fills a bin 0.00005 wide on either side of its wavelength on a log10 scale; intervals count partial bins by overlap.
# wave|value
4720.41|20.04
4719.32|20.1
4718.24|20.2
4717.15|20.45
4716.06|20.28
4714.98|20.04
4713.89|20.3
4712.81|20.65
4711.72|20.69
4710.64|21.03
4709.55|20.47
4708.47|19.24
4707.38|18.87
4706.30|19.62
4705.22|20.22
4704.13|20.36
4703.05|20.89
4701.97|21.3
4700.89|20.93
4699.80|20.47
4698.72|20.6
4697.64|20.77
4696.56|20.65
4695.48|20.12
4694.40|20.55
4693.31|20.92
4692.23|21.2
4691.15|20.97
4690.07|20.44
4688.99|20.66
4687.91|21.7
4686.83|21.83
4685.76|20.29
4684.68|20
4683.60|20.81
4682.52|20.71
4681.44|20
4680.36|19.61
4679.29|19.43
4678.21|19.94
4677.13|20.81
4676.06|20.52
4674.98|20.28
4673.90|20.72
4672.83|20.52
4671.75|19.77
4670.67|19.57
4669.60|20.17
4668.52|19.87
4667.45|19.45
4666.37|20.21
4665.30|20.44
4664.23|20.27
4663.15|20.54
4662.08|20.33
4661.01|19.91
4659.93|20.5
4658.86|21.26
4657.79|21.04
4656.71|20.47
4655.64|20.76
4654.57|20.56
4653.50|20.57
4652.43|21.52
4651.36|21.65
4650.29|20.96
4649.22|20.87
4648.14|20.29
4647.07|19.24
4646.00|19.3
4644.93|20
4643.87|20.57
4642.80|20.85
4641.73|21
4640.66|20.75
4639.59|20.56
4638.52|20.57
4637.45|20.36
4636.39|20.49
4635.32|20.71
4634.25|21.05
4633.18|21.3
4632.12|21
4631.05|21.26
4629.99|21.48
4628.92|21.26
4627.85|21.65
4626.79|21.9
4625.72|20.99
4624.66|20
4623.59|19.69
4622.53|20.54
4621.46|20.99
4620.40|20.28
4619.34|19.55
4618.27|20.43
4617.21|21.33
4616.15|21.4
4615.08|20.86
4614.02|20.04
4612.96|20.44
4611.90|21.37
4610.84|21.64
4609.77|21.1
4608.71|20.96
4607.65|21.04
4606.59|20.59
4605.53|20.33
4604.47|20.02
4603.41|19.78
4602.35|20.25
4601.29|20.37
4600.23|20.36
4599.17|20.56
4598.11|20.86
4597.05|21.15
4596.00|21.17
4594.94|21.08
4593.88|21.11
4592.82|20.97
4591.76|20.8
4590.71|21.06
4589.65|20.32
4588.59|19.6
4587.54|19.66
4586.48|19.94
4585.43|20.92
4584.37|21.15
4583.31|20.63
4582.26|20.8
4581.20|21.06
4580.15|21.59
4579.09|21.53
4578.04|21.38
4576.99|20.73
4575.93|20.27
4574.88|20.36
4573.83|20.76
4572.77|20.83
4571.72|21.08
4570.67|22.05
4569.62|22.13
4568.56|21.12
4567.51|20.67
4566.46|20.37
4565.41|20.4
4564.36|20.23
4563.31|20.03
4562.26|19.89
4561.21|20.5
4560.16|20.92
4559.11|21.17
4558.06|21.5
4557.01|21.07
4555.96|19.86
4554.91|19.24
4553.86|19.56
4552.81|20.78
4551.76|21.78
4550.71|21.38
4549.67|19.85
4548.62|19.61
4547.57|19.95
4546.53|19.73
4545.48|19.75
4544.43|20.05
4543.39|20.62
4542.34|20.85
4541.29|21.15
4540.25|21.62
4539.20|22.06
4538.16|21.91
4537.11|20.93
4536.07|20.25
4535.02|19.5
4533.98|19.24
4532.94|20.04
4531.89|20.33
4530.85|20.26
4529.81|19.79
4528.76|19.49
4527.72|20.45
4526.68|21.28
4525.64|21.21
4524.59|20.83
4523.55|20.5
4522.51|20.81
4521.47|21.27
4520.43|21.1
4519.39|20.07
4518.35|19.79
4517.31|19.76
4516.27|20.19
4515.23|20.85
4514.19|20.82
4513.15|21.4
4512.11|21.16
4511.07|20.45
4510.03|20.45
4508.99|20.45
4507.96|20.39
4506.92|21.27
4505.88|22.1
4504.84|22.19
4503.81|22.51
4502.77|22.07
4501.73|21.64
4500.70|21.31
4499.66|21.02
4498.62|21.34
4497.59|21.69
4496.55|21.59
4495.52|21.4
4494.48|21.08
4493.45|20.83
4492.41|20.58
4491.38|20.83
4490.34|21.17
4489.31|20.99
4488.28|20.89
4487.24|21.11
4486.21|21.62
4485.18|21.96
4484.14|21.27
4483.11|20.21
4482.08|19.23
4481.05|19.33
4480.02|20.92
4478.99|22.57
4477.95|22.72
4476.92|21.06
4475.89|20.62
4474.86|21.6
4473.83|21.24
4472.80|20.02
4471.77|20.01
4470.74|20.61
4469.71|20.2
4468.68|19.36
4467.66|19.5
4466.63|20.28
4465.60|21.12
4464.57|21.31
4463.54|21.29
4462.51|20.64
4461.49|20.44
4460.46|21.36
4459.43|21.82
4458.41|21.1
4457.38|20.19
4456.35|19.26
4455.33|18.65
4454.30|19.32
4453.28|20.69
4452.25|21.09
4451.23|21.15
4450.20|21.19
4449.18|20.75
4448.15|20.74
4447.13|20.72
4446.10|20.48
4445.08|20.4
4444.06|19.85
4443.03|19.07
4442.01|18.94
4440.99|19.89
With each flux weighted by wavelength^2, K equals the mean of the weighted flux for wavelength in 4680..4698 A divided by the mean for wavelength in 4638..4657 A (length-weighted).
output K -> 1.0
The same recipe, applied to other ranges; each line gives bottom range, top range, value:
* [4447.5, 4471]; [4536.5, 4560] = 1.05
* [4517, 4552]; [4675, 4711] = 1.07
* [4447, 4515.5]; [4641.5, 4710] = 1.06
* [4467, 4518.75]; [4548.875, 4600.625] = 1.03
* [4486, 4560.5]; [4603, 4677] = 1.04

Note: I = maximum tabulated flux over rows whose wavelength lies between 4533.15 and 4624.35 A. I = 22.13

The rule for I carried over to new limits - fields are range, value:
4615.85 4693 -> 21.9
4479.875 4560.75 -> 22.51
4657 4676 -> 21.26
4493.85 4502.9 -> 22.07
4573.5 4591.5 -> 21.59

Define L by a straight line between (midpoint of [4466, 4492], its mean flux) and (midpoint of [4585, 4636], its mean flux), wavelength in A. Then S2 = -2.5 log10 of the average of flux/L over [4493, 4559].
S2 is 0.00 mag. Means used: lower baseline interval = 20.8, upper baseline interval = 20.7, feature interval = 20.8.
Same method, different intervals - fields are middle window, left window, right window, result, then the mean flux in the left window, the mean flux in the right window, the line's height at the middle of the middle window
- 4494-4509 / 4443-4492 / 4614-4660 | -0.04 mag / 20.7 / 20.7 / 20.7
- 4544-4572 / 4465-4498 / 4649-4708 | 0.01 mag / 20.9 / 20.5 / 20.7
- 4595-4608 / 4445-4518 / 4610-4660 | 0.01 mag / 20.9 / 20.8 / 20.8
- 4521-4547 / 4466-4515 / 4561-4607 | 0.02 mag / 21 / 20.7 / 20.9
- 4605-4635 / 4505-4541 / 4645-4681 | -0.02 mag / 20.7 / 20.3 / 20.4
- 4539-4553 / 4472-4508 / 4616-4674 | 0.02 mag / 21.2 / 20.6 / 21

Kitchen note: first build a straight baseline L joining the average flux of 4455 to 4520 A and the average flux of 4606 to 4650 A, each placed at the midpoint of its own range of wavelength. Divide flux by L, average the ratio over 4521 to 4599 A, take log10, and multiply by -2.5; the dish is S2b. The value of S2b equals 0.007 mag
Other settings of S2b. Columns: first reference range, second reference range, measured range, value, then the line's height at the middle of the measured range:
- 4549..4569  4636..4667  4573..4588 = -0.01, 20.5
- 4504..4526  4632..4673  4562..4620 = 0.00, 20.6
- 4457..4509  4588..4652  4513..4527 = 0.01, 20.9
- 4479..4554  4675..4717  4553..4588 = 0.00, 20.7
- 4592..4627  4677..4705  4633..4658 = 0.00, 20.7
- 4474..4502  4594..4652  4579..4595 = 0.01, 20.8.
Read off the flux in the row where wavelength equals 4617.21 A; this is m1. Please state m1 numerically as 21.33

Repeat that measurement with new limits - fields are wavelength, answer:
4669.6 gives 20.17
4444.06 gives 19.85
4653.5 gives 20.57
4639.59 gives 20.56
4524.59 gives 20.83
